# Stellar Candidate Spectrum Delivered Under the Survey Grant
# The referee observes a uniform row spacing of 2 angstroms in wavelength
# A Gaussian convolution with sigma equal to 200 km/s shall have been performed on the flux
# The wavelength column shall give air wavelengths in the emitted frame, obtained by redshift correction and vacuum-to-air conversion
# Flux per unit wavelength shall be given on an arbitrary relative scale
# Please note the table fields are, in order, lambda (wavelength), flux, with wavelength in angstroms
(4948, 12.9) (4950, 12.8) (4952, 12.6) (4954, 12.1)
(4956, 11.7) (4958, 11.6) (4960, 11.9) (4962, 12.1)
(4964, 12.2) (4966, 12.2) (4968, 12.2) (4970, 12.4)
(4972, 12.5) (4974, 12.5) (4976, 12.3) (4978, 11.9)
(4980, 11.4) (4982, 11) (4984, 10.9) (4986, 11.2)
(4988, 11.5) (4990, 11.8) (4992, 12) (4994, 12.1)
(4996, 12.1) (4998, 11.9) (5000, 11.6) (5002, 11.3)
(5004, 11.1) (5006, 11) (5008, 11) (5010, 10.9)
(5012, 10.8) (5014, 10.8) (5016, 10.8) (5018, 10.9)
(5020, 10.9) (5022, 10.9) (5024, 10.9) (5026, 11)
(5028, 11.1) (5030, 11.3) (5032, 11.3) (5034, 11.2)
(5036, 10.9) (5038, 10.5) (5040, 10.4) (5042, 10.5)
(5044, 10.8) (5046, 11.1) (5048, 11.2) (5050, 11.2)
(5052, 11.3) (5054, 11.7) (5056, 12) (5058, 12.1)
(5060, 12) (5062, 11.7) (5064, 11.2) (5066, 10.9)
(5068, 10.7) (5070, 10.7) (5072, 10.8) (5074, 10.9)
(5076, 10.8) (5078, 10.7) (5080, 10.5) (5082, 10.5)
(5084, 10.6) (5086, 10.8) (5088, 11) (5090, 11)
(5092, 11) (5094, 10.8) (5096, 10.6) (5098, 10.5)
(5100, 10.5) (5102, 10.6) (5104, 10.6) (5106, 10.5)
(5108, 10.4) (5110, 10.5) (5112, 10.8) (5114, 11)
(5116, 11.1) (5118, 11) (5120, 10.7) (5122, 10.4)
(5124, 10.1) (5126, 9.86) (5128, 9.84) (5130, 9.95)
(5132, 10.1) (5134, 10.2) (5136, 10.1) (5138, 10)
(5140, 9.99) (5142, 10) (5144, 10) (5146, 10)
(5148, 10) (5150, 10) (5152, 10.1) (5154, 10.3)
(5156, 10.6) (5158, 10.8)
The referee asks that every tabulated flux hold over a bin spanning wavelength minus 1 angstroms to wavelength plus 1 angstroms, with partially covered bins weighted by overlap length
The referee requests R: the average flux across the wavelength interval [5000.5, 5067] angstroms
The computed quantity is 11.1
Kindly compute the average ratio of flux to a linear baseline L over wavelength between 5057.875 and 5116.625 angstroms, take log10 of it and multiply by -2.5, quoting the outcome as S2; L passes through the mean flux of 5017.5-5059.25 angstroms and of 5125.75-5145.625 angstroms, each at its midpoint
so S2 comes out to -0.03 mag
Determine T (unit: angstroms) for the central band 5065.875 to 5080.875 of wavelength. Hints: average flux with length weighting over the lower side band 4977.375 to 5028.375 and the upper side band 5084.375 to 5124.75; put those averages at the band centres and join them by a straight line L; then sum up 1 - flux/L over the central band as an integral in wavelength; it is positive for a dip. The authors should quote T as 0.17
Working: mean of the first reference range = 11.3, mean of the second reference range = 10.7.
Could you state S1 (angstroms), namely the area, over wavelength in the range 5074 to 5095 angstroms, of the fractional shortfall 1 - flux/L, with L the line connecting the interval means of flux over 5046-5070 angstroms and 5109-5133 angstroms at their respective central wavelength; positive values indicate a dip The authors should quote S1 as 0.4 angstroms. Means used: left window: 11.4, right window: 10.4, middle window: 10.8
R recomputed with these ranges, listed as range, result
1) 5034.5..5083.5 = 11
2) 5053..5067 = 11.7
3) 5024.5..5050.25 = 11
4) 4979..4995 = 11.5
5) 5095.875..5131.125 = 10.5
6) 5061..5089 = 10.8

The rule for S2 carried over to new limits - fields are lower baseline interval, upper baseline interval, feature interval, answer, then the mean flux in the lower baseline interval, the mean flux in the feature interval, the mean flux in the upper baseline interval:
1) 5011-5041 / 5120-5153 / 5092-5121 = -0.04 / 10.9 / 10.7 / 10.1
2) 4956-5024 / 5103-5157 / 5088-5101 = -0.01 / 11.6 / 10.8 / 10.3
